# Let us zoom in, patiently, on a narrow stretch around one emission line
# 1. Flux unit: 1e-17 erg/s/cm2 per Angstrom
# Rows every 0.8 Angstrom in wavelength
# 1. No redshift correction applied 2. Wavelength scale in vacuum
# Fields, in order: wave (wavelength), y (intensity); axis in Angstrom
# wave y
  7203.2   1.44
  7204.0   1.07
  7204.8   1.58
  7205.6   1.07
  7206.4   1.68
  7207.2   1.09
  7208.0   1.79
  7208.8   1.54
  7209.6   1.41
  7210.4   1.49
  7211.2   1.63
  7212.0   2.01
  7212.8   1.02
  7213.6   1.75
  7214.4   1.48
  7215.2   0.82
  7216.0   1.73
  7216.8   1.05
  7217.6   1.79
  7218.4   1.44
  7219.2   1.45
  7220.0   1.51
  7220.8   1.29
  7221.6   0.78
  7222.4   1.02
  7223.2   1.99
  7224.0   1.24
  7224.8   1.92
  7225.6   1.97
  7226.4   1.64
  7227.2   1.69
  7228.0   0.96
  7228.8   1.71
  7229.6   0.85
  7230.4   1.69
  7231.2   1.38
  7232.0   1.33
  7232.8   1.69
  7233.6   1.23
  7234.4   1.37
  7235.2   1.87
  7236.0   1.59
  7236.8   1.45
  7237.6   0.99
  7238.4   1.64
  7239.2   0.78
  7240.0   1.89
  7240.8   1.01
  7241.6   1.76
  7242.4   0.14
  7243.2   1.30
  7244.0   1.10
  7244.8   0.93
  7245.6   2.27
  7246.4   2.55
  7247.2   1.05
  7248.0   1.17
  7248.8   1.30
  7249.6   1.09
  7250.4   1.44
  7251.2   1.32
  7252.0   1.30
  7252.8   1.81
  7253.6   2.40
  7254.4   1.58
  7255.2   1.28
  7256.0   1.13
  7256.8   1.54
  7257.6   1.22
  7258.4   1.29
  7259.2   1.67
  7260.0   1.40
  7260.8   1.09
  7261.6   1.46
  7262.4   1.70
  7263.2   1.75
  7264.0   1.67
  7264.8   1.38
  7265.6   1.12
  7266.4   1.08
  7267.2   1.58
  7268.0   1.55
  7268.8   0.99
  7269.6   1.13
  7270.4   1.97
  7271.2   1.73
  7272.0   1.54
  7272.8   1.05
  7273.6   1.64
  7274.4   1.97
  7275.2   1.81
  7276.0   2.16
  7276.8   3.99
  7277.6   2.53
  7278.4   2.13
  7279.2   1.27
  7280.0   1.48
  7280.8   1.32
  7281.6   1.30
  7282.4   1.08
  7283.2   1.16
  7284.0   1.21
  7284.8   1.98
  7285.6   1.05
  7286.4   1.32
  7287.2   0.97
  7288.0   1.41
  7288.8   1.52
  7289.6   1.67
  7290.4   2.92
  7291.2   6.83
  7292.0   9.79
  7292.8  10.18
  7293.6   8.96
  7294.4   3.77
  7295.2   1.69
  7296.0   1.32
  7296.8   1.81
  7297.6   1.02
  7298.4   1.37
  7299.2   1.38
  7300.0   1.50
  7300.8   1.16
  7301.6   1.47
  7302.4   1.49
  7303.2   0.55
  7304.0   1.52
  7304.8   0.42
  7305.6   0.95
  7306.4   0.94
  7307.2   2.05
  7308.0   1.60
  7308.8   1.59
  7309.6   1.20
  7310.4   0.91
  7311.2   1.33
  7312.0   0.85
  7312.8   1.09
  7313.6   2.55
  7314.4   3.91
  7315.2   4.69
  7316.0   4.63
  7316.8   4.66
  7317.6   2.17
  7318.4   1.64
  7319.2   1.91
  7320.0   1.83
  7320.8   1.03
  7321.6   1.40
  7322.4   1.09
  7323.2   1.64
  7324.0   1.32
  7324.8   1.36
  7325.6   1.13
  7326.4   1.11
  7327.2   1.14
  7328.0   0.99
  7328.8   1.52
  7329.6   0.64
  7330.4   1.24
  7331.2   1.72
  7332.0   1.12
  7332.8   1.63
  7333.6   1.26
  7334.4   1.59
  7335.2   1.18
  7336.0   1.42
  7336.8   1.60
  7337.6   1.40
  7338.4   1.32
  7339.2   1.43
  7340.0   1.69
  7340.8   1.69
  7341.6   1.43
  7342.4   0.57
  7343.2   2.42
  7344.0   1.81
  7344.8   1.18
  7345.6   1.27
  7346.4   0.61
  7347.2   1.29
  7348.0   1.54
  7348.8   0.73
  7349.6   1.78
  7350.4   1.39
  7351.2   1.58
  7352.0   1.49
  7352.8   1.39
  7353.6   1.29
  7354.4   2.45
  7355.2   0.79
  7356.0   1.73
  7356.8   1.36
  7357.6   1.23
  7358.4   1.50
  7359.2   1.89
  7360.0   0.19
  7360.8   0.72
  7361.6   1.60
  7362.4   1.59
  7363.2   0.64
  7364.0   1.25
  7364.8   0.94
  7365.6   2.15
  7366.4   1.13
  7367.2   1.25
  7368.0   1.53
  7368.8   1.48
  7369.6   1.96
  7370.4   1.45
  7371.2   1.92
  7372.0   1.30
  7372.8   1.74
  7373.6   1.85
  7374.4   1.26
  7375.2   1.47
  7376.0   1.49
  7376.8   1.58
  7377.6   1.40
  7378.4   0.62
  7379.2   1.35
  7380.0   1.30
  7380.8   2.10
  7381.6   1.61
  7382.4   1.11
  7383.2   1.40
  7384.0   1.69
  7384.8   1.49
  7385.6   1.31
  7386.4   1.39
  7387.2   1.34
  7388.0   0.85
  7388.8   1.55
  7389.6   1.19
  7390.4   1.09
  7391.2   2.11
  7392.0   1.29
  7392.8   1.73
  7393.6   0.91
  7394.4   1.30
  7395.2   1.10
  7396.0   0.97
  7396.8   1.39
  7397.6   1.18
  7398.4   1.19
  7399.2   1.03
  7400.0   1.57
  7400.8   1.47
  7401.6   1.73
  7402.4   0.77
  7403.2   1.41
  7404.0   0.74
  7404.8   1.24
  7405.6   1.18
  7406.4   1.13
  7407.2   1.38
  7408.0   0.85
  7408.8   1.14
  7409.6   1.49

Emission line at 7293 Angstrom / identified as H-alpha 6563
